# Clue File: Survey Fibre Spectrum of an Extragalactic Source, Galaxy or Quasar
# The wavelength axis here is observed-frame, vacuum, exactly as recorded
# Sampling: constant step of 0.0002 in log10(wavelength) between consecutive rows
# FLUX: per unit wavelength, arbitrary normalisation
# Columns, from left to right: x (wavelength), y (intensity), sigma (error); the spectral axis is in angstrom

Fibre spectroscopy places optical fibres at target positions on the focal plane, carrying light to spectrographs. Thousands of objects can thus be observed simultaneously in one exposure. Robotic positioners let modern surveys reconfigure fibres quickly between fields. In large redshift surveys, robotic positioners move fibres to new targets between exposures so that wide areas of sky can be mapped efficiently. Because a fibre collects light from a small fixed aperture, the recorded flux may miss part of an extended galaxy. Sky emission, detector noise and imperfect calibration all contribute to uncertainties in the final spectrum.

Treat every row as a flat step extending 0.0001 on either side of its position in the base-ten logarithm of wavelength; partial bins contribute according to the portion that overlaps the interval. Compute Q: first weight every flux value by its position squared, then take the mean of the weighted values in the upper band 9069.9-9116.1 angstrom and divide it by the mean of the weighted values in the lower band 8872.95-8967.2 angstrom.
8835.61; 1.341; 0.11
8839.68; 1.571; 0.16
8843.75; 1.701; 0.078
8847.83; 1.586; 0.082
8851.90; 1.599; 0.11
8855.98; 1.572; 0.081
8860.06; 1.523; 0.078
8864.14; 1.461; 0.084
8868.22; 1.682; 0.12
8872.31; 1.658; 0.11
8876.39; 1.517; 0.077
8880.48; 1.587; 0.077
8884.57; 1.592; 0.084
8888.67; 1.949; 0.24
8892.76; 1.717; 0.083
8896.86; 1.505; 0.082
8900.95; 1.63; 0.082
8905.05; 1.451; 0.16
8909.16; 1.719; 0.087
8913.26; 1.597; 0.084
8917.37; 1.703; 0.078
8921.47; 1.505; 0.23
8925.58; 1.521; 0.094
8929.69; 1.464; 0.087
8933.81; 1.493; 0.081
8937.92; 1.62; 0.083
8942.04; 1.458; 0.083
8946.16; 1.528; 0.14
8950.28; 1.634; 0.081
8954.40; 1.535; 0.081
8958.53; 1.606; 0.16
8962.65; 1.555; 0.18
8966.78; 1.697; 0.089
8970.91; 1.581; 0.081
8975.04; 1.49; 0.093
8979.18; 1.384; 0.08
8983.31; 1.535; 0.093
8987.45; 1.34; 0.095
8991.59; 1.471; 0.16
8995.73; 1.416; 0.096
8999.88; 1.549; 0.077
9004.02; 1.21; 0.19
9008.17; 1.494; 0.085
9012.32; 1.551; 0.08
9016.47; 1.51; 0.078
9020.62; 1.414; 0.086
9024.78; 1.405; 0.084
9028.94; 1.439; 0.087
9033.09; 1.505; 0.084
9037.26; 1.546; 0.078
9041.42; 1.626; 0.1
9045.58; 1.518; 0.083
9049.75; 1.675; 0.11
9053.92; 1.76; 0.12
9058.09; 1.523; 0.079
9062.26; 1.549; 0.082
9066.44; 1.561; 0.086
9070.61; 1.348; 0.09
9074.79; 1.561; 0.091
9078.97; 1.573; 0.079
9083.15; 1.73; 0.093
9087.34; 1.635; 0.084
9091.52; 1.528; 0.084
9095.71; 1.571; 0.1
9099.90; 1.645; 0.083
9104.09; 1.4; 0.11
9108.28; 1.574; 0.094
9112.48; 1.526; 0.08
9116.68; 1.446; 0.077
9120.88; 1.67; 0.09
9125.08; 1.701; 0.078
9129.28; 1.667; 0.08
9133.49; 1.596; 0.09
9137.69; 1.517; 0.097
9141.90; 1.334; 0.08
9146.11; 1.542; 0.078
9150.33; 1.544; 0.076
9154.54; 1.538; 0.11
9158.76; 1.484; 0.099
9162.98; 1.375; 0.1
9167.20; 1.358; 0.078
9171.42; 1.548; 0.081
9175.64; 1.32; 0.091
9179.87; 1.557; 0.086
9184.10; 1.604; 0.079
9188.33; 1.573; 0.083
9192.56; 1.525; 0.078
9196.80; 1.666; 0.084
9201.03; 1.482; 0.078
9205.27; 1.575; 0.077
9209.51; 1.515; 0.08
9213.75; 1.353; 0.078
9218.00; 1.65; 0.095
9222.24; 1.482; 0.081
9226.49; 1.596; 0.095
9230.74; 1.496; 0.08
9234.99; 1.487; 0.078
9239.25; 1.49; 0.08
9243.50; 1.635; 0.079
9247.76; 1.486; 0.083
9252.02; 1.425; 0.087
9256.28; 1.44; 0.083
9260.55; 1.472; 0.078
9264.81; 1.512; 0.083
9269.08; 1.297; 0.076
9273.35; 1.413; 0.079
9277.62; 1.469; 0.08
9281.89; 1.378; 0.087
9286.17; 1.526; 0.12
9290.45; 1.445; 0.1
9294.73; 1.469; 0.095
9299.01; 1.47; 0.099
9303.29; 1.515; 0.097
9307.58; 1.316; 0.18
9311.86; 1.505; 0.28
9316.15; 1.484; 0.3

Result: 1.02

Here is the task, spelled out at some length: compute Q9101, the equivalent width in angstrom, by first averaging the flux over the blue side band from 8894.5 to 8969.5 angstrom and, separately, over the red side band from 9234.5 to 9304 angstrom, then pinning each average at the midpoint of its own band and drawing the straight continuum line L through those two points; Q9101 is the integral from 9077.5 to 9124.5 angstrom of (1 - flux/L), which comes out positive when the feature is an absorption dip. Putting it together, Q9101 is -1.9 angstrom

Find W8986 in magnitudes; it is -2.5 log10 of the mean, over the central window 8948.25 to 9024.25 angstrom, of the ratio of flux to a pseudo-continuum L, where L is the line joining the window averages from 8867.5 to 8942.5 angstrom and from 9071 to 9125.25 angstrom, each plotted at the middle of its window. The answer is 0.06 mag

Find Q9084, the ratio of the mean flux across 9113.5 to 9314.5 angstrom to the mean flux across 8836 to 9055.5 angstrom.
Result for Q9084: 0.97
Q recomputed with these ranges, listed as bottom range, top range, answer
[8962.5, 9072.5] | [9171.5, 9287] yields 1.04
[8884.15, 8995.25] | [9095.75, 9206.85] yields 1.03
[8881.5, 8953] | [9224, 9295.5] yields 1.00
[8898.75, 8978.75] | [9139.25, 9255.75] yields 1.02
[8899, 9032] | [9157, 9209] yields 1.04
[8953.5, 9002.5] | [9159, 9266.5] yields 1.05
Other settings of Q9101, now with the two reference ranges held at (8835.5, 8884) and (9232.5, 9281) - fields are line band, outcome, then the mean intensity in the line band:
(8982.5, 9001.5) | 1.0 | 1.45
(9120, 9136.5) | -1.6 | 1.65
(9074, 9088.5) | -1.1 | 1.63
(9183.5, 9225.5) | -1.8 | 1.54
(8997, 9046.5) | 1.7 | 1.48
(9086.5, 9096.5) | -0.4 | 1.57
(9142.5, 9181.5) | 0.6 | 1.47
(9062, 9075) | 0.2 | 1.49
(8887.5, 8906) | -1.0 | 1.65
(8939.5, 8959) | 0.0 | 1.55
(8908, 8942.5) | -0.2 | 1.57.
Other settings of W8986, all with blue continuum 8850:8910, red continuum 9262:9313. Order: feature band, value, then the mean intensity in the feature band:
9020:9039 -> 0.06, 1.46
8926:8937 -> 0.06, 1.5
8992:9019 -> 0.07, 1.46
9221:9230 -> -0.05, 1.54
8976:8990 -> 0.10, 1.43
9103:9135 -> -0.05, 1.58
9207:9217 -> 0.01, 1.46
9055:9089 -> -0.02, 1.56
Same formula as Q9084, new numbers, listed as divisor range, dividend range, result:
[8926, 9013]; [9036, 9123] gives 1.04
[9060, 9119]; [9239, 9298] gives 0.94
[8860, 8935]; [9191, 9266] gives 0.95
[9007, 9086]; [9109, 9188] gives 0.99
